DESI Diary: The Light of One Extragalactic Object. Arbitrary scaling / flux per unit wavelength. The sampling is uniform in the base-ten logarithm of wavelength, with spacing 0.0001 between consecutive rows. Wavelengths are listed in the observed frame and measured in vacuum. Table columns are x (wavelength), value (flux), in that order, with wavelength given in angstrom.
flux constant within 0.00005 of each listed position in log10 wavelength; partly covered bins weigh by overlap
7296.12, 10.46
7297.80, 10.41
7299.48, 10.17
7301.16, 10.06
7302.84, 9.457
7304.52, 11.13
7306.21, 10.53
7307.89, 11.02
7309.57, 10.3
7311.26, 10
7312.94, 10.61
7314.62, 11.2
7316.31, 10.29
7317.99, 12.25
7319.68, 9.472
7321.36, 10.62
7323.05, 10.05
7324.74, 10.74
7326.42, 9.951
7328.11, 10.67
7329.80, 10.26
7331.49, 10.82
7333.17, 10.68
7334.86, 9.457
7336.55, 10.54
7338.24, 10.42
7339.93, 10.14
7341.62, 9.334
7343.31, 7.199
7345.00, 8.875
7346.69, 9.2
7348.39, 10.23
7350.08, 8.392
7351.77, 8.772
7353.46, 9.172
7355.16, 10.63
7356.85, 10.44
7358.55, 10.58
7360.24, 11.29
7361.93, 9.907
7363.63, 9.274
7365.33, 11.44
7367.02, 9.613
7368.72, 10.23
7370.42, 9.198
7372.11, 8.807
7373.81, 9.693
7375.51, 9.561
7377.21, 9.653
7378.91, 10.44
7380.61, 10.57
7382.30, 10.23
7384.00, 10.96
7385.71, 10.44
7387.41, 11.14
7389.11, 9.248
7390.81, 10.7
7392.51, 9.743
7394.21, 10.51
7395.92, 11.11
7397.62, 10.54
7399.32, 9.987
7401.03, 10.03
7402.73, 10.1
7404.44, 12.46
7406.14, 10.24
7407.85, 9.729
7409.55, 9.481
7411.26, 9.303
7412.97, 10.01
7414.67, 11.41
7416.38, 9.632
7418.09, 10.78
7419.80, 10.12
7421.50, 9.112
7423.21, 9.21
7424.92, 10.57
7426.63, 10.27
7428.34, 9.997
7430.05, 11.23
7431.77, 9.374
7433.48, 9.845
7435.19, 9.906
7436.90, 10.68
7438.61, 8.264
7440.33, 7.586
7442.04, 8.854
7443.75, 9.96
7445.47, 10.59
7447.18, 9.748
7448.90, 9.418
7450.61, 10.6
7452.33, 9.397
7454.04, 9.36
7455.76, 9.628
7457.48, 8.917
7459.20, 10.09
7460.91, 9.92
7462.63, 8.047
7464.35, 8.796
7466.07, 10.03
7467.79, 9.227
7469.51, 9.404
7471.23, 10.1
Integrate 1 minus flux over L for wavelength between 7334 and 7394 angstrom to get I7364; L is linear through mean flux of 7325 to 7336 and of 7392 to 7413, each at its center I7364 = 2.5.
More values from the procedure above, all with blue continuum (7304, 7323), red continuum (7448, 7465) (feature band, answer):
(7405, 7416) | -0.3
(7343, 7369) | 1.3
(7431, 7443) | 0.5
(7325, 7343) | 0.5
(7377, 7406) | -1.5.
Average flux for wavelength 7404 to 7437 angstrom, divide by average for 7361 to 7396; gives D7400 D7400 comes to 1.0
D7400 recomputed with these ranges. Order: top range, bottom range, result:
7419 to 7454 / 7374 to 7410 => 0.94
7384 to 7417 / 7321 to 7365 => 1.04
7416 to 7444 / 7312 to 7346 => 0.96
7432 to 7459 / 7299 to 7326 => 0.91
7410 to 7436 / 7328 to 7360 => 1.03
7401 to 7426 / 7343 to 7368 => 1.04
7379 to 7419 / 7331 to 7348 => 1.07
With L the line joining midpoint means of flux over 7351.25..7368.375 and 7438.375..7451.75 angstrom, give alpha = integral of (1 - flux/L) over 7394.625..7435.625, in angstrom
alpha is -2.2 angstrom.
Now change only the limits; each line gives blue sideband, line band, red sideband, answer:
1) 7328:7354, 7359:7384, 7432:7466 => -1.21 angstrom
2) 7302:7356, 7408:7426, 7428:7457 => -0.39 angstrom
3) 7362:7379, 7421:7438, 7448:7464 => -0.81 angstrom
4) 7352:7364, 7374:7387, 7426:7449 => -0.32 angstrom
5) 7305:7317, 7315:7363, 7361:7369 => 1.43 angstrom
